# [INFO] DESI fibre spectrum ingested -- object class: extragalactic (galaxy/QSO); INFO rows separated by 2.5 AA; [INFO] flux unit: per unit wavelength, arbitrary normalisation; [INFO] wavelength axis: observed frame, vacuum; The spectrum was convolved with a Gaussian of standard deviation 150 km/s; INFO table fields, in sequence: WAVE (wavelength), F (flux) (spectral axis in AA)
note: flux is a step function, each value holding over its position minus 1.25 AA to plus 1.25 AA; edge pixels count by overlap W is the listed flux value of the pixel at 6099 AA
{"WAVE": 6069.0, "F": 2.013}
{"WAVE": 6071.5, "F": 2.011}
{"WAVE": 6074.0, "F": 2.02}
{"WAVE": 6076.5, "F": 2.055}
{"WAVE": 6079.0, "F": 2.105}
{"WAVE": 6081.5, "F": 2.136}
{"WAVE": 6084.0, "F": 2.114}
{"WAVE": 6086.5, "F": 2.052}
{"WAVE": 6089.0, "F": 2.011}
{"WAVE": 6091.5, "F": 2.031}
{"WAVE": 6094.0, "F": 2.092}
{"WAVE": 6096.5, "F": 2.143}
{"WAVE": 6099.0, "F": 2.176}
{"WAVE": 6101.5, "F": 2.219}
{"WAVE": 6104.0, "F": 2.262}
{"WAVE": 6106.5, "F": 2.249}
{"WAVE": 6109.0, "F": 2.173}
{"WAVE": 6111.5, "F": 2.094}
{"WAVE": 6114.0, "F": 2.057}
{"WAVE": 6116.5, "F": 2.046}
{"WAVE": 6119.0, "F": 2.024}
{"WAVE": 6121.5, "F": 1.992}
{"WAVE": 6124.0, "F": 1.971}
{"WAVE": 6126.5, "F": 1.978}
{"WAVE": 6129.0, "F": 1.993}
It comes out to 2.176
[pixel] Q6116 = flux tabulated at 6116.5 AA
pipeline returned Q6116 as 2.046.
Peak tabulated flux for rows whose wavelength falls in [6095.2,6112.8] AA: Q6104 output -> 2.262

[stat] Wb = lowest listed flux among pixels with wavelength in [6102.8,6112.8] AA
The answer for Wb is 2.094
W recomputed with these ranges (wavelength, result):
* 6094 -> 2.092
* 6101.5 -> 2.219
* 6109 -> 2.173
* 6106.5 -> 2.249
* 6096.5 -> 2.143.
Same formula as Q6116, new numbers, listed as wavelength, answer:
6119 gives 2.024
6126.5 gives 1.978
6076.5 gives 2.055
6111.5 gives 2.094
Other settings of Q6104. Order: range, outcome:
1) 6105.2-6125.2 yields 2.249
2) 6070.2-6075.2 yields 2.02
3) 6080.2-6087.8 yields 2.136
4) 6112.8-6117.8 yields 2.057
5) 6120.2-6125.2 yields 1.992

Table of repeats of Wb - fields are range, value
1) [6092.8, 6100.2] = 2.092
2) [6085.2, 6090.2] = 2.011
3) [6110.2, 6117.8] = 2.046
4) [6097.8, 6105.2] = 2.176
